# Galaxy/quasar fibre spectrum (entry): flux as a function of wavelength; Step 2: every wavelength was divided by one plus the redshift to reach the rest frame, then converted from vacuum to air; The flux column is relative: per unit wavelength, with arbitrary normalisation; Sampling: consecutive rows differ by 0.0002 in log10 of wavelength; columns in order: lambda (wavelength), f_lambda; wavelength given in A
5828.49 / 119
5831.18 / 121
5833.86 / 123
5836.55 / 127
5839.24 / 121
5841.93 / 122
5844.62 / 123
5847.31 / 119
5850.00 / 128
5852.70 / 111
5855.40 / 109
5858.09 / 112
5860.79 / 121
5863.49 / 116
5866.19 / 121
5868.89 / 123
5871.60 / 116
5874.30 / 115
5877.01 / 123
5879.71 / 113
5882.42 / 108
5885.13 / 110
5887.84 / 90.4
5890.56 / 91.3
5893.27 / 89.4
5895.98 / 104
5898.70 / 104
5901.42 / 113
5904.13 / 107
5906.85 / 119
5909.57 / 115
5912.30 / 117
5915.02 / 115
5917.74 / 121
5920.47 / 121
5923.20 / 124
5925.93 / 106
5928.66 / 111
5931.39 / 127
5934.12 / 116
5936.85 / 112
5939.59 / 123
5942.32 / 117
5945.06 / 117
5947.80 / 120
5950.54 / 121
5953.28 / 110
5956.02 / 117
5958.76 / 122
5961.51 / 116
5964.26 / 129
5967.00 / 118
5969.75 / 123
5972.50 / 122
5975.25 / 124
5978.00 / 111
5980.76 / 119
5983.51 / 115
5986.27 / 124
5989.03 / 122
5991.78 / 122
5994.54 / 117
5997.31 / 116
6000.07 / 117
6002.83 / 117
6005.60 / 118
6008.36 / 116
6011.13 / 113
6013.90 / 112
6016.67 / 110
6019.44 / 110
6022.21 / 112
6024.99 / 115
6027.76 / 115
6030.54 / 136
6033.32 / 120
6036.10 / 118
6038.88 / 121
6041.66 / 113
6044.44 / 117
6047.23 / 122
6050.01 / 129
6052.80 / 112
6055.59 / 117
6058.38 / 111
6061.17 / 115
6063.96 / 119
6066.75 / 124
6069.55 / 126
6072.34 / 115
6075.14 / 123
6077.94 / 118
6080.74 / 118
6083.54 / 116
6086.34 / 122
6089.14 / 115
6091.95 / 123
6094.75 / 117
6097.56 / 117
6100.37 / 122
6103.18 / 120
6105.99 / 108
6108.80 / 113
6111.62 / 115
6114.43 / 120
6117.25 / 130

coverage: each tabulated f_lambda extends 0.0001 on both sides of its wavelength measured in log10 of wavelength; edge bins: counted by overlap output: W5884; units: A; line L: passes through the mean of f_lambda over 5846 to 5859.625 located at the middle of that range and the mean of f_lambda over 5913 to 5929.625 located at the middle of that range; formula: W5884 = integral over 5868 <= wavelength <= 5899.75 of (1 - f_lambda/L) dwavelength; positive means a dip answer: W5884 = 2.5 A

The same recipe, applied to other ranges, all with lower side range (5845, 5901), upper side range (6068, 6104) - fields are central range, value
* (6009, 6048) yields 0.2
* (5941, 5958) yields -0.4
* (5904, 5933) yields -1.0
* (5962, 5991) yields -1.3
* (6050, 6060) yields 0.2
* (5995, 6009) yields -0.1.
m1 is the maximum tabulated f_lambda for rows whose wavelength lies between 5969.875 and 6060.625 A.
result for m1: 136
